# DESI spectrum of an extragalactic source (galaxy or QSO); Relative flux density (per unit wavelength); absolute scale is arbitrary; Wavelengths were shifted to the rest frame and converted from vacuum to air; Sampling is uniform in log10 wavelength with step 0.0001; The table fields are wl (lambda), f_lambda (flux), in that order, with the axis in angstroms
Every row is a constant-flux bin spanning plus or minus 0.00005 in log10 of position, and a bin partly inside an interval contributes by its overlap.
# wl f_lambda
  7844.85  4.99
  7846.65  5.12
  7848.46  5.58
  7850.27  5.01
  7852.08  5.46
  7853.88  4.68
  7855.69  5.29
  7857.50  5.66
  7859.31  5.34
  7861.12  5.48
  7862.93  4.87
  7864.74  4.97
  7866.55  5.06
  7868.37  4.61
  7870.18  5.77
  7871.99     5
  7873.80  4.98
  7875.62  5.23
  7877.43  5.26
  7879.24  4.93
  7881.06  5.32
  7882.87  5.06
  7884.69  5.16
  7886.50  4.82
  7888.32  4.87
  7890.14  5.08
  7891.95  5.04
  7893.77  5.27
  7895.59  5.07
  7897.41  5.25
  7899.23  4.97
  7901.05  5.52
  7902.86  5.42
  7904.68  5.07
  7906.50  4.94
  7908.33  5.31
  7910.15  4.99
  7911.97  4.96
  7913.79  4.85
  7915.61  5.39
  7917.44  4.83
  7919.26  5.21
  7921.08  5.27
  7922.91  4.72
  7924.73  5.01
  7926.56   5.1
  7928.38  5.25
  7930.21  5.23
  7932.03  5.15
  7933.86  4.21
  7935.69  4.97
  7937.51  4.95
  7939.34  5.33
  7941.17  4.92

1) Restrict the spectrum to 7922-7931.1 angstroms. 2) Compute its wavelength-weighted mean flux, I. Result 5.06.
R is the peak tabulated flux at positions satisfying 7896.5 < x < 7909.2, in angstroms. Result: 5.52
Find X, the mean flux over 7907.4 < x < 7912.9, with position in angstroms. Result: 5.08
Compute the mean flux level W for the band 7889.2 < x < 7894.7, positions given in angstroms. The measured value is 5.13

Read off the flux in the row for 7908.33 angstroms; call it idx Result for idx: 5.31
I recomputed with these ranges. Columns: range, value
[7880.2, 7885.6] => 5.18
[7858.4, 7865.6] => 5.17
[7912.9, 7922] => 5.11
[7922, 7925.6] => 4.87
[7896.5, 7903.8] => 5.29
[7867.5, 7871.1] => 5.2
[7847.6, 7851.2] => 5.29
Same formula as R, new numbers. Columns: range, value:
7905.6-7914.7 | 5.31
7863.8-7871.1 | 5.77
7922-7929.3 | 5.25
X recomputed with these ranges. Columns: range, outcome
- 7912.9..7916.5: 5.12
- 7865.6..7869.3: 4.84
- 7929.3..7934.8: 4.86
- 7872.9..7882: 5.14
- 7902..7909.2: 5.18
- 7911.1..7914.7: 4.91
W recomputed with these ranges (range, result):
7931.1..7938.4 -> 4.83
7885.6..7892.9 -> 4.95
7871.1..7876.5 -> 5.07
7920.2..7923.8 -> 4.99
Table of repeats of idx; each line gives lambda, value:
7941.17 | 4.92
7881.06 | 5.32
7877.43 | 5.26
